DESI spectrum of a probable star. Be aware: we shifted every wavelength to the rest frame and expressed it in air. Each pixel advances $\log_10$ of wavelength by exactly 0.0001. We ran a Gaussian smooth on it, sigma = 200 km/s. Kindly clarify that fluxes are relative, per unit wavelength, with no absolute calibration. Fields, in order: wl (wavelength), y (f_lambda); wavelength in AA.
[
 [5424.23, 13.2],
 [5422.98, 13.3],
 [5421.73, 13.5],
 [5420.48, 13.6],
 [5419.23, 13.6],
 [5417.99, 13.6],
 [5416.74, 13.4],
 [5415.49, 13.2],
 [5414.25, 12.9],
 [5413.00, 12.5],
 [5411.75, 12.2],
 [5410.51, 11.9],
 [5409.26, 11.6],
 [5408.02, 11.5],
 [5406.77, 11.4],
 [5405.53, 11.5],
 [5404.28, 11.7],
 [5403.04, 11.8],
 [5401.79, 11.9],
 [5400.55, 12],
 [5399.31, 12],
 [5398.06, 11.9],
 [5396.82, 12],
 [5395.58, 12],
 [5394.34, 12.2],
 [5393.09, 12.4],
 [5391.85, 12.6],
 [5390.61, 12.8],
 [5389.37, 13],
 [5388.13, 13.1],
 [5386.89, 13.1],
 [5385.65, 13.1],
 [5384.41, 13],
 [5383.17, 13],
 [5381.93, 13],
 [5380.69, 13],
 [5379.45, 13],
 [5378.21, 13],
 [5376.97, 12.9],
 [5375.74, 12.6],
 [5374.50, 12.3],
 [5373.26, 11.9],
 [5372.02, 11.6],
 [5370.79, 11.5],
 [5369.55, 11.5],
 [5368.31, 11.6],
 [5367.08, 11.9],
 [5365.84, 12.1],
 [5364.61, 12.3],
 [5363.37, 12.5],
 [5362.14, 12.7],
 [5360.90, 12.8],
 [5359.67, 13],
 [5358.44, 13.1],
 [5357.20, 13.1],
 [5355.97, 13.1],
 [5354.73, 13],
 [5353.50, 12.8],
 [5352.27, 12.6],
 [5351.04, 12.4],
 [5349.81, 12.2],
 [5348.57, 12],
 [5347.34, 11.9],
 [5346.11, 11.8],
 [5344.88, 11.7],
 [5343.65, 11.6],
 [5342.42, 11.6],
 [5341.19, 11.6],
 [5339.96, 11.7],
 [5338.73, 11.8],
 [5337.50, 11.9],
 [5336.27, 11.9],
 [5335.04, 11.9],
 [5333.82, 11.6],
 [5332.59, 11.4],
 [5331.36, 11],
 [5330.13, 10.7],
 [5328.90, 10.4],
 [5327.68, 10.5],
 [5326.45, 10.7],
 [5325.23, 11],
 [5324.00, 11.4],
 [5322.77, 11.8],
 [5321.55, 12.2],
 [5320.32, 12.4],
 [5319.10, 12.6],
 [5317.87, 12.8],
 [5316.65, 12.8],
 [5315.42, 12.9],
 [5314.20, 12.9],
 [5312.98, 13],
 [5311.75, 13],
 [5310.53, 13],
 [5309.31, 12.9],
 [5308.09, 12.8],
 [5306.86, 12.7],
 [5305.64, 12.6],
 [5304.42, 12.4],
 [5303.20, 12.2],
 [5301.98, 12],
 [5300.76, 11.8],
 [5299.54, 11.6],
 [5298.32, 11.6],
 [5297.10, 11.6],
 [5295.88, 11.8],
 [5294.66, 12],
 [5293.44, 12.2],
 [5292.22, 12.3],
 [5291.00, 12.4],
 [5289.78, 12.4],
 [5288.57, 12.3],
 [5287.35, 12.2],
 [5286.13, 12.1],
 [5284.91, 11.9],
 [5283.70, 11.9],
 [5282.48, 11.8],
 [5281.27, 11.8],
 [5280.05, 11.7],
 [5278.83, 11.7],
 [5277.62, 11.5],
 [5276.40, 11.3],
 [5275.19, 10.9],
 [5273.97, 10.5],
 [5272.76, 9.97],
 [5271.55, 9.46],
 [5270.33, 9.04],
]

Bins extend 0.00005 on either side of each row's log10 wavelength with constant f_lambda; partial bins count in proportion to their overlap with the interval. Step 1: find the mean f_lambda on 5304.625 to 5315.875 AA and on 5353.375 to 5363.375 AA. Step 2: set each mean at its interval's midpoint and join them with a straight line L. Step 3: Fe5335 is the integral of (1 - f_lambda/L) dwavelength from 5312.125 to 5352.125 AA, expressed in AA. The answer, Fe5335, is 3.3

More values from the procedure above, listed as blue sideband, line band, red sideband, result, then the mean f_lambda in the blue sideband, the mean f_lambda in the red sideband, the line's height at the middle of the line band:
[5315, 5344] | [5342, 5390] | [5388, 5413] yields -2.44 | 11.7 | 12.1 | 11.9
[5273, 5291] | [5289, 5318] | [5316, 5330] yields -1.78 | 11.7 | 11.7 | 11.7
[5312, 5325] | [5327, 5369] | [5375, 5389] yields 2.28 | 12.4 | 13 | 12.7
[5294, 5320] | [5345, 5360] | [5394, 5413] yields -0.48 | 12.4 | 11.9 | 12.2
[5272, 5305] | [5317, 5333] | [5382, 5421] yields 0.69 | 11.8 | 12.5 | 12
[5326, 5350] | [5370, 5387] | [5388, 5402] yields -0.76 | 11.5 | 12.3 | 12.1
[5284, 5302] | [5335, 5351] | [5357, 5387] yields 0.65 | 12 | 12.5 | 12.3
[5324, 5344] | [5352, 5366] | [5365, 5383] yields -1.00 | 11.3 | 12.3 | 11.9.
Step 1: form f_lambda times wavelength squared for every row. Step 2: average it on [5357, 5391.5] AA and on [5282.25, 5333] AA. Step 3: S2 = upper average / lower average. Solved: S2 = 1.1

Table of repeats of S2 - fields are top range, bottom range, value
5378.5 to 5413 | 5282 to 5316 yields 1.04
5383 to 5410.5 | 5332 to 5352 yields 1.06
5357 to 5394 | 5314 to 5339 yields 1.09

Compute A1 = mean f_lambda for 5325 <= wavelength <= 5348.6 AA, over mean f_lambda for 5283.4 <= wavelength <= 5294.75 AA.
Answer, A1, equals 0.94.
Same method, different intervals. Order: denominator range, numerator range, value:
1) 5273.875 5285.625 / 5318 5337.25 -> 0.99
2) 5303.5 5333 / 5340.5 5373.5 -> 1.01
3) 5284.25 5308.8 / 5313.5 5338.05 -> 0.97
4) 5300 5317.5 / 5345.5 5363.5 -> 1.00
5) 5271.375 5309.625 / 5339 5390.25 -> 1.05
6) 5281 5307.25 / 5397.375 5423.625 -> 1.03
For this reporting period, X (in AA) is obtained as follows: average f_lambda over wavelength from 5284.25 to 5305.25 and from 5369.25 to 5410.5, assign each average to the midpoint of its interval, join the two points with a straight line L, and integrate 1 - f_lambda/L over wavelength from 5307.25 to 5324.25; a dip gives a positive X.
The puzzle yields -0.74 AA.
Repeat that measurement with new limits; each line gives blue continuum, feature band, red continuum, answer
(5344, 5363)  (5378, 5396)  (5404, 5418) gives -0.7 AA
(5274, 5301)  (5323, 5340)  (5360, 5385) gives 1.2 AA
